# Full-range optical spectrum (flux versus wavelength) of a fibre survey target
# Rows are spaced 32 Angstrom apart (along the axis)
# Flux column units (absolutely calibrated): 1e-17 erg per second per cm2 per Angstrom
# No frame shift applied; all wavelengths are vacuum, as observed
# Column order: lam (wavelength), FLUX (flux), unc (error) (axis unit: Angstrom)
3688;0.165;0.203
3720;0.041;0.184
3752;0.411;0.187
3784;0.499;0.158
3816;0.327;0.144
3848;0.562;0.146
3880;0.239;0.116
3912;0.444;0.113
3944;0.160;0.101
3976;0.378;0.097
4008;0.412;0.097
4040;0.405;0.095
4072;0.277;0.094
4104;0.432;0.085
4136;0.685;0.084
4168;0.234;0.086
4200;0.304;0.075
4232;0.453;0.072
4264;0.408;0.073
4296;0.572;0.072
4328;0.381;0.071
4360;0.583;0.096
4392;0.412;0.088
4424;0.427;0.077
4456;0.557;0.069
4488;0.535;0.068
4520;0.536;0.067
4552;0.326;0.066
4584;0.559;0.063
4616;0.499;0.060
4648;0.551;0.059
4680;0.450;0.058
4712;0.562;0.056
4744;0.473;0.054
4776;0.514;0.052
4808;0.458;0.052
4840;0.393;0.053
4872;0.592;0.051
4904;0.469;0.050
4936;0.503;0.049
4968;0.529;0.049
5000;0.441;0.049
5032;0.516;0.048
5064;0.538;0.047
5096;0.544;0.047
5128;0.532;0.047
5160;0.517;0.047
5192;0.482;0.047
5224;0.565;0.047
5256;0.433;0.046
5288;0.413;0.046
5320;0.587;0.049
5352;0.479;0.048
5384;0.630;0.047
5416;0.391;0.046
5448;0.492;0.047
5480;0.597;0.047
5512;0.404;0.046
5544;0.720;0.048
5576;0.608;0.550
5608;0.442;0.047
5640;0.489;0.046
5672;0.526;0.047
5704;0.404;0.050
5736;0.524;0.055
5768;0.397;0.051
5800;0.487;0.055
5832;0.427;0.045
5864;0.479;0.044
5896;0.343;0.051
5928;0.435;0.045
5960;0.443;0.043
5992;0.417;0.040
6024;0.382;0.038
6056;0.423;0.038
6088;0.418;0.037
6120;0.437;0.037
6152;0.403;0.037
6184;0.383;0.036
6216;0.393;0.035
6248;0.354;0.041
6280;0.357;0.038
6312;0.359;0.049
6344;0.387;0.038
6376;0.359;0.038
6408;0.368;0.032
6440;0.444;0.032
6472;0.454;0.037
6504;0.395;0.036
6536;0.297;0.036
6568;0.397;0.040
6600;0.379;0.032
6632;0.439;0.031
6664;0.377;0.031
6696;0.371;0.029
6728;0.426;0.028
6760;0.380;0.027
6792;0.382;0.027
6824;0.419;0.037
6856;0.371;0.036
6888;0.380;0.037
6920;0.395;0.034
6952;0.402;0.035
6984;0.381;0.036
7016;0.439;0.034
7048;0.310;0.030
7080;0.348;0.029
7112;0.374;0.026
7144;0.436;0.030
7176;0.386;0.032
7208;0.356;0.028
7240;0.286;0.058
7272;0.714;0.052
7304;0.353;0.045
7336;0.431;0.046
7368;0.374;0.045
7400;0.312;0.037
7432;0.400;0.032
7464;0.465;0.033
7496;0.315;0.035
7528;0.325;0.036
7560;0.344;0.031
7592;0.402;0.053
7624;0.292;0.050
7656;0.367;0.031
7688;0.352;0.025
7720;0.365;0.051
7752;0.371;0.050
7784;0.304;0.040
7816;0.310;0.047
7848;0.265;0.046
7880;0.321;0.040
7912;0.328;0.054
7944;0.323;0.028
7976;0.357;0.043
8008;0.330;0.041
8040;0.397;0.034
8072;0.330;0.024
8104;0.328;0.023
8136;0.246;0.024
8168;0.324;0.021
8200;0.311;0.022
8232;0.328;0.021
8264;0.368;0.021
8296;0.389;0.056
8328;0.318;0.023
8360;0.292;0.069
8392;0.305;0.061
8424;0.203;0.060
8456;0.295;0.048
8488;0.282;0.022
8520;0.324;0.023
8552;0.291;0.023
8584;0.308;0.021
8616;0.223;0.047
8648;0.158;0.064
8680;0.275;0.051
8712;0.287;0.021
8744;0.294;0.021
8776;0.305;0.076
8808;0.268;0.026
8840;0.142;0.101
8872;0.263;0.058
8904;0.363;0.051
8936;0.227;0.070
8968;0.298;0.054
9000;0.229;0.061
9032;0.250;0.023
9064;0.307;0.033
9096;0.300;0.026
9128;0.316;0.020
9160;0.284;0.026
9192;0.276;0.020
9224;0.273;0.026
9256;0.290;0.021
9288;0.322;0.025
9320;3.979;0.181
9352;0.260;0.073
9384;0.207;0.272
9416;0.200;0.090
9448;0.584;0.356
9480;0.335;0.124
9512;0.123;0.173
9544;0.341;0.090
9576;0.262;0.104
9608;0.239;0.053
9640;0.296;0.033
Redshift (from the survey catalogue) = 0.11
